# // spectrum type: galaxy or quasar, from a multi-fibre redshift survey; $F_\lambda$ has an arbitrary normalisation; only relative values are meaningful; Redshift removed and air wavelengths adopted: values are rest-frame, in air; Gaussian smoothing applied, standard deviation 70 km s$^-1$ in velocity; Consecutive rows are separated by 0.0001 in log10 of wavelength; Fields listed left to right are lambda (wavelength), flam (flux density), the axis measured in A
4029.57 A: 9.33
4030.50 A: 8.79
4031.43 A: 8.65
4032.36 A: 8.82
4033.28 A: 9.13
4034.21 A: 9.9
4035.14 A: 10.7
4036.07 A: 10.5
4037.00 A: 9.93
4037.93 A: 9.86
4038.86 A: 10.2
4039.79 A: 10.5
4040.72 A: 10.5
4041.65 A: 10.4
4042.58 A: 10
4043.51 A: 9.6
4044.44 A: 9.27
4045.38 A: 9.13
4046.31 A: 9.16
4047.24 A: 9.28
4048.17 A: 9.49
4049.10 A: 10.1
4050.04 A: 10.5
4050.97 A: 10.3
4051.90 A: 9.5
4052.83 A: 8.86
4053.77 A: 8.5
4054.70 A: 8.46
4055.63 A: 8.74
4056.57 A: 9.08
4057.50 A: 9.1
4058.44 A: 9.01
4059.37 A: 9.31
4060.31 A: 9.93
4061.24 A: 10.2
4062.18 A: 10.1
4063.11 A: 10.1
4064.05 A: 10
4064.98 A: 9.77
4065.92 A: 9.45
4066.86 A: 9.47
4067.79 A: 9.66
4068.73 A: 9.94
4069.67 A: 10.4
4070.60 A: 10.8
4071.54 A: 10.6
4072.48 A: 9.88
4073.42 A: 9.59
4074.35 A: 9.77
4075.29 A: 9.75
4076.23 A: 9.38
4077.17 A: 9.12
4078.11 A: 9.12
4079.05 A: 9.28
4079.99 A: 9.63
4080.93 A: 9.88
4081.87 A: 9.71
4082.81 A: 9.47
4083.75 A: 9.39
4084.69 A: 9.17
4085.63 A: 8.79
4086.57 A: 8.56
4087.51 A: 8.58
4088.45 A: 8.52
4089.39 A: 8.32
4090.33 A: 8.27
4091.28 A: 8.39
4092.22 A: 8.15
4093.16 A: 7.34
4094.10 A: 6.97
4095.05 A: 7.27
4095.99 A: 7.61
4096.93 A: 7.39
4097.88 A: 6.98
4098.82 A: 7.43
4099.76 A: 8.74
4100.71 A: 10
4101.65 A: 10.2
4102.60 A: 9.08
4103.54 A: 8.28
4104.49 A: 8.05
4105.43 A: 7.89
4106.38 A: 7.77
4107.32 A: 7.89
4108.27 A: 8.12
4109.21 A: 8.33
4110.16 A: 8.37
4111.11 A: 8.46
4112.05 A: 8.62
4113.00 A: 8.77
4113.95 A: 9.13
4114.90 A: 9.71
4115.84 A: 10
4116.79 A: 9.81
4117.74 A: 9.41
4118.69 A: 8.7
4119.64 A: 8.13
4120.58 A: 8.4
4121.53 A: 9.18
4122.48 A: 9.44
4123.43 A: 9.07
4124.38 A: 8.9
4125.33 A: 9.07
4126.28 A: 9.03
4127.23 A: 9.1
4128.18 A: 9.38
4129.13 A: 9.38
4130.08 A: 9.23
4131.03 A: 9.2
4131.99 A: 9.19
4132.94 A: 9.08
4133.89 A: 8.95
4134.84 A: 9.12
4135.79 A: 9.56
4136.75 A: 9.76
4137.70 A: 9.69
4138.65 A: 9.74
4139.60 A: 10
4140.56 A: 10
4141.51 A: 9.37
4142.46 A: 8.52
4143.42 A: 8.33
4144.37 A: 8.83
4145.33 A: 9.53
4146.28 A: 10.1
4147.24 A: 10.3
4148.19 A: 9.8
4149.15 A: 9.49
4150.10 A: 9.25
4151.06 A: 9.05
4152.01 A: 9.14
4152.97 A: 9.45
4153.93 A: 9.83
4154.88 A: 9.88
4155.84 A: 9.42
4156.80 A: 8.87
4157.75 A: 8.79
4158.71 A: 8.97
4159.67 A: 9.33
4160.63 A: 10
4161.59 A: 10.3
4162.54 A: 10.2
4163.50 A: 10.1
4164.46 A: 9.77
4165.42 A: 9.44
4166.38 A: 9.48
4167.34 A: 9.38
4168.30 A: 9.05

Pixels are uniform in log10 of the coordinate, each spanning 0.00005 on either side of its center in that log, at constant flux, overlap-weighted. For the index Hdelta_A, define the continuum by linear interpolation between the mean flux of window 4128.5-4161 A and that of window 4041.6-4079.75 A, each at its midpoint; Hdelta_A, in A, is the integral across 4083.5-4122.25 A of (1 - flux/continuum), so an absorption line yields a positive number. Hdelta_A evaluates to 4.1 A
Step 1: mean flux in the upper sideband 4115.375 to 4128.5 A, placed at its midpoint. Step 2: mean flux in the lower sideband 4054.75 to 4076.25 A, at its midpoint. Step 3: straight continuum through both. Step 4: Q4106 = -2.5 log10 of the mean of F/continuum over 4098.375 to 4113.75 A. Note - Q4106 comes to 0.09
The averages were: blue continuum 9.72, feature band 8.51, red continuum 9.11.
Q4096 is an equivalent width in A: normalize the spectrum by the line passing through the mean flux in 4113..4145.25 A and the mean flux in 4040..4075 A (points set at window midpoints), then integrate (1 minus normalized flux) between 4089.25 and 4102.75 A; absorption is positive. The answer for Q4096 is 1.9 A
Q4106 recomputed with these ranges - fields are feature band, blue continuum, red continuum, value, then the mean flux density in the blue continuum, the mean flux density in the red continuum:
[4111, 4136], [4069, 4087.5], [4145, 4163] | 0.05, 9.57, 9.57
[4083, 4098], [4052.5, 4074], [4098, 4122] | 0.12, 9.61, 8.72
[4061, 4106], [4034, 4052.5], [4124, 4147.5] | 0.07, 9.93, 9.33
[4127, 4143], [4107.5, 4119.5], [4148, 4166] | -0.02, 8.9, 9.52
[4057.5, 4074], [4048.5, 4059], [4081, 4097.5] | -0.10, 9.29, 8.38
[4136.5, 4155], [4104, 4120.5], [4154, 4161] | -0.04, 8.65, 9.34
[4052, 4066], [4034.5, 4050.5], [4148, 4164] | 0.06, 9.94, 9.52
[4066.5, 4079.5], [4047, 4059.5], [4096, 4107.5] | -0.10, 9.3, 8.29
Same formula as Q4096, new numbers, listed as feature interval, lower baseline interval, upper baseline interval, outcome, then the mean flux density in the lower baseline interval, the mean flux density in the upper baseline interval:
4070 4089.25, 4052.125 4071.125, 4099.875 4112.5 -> -0.6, 9.55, 8.55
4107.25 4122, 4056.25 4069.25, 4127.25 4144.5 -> 0.9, 9.66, 9.3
